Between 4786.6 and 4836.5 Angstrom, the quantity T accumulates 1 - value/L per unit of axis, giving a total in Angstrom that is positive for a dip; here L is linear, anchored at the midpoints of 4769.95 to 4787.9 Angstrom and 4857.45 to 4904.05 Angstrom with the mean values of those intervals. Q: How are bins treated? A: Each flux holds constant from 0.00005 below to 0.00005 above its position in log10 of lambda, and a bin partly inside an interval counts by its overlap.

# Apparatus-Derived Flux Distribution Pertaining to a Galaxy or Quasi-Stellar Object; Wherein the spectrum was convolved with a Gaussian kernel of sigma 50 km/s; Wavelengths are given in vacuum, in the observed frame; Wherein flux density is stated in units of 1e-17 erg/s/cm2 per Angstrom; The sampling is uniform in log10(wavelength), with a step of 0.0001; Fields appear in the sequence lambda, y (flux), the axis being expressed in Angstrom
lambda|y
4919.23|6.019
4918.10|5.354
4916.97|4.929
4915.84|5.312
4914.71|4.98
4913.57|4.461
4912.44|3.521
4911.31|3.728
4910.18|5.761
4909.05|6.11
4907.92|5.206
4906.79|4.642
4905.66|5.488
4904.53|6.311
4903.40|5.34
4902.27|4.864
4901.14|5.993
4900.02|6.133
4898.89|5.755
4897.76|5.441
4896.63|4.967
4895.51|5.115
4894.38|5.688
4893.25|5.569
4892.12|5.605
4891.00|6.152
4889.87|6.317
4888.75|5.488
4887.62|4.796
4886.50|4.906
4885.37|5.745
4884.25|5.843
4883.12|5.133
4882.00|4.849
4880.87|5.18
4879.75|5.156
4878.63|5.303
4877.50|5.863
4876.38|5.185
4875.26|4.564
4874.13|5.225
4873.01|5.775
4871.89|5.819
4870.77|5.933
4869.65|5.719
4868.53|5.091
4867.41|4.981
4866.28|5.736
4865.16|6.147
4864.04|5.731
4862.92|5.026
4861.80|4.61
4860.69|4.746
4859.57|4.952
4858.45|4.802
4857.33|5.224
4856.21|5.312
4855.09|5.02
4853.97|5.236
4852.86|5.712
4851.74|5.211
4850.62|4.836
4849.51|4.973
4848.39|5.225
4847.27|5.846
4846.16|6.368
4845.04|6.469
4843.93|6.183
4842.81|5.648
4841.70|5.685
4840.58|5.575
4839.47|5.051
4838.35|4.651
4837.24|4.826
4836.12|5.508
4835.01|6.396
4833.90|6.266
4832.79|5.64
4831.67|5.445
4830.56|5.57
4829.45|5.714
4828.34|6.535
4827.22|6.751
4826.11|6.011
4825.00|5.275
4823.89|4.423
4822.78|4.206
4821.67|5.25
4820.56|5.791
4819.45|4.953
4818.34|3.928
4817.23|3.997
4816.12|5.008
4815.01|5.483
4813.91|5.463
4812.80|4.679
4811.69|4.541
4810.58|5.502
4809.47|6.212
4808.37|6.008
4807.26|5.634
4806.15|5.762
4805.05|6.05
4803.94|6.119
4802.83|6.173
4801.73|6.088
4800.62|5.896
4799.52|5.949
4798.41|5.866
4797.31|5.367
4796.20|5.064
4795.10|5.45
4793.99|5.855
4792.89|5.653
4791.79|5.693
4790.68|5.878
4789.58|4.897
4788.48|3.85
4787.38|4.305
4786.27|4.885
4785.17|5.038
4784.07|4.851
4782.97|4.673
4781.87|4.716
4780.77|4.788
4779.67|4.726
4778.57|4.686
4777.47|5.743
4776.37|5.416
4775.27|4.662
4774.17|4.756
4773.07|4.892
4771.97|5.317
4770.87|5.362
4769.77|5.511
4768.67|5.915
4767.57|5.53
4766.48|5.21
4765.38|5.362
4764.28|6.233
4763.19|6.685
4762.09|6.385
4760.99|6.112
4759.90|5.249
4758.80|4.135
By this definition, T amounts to -3.7 Angstrom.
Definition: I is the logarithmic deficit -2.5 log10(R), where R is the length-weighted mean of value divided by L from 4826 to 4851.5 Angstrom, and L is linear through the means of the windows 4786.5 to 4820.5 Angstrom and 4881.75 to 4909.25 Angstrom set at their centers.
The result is -0.052 mag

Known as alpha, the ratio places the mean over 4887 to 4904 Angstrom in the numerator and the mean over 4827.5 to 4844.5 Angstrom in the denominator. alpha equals 1.0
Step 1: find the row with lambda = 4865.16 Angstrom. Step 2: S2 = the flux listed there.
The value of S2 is 6.147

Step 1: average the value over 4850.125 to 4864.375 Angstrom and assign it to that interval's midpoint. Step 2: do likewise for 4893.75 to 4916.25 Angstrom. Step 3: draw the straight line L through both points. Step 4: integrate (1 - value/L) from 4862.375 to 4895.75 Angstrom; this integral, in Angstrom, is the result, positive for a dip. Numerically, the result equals -1.9 Angstrom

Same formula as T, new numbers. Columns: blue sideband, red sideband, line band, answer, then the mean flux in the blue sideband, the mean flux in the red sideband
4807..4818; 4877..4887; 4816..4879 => -1.4 Angstrom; 5.22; 5.33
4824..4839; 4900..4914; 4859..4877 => 0.4 Angstrom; 5.69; 5.17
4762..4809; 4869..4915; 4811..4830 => 0.7 Angstrom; 5.41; 5.36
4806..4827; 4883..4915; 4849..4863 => 0.6 Angstrom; 5.18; 5.35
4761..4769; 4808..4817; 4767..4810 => 1.8 Angstrom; 5.92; 5.3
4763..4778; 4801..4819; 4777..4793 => 1.5 Angstrom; 5.44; 5.42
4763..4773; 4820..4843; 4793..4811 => -0.8 Angstrom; 5.61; 5.53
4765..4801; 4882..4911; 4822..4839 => -0.7 Angstrom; 5.2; 5.51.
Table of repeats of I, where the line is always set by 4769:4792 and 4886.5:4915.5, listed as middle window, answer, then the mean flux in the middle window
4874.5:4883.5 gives 0.02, 5.15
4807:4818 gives -0.03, 5.22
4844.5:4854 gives -0.08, 5.56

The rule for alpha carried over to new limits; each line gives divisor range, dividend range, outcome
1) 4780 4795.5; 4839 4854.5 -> 1.11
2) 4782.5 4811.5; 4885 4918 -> 0.97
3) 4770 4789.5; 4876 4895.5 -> 1.12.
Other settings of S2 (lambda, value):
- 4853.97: 5.236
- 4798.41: 5.866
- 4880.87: 5.18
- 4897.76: 5.441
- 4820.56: 5.791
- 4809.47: 6.212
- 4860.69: 4.746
